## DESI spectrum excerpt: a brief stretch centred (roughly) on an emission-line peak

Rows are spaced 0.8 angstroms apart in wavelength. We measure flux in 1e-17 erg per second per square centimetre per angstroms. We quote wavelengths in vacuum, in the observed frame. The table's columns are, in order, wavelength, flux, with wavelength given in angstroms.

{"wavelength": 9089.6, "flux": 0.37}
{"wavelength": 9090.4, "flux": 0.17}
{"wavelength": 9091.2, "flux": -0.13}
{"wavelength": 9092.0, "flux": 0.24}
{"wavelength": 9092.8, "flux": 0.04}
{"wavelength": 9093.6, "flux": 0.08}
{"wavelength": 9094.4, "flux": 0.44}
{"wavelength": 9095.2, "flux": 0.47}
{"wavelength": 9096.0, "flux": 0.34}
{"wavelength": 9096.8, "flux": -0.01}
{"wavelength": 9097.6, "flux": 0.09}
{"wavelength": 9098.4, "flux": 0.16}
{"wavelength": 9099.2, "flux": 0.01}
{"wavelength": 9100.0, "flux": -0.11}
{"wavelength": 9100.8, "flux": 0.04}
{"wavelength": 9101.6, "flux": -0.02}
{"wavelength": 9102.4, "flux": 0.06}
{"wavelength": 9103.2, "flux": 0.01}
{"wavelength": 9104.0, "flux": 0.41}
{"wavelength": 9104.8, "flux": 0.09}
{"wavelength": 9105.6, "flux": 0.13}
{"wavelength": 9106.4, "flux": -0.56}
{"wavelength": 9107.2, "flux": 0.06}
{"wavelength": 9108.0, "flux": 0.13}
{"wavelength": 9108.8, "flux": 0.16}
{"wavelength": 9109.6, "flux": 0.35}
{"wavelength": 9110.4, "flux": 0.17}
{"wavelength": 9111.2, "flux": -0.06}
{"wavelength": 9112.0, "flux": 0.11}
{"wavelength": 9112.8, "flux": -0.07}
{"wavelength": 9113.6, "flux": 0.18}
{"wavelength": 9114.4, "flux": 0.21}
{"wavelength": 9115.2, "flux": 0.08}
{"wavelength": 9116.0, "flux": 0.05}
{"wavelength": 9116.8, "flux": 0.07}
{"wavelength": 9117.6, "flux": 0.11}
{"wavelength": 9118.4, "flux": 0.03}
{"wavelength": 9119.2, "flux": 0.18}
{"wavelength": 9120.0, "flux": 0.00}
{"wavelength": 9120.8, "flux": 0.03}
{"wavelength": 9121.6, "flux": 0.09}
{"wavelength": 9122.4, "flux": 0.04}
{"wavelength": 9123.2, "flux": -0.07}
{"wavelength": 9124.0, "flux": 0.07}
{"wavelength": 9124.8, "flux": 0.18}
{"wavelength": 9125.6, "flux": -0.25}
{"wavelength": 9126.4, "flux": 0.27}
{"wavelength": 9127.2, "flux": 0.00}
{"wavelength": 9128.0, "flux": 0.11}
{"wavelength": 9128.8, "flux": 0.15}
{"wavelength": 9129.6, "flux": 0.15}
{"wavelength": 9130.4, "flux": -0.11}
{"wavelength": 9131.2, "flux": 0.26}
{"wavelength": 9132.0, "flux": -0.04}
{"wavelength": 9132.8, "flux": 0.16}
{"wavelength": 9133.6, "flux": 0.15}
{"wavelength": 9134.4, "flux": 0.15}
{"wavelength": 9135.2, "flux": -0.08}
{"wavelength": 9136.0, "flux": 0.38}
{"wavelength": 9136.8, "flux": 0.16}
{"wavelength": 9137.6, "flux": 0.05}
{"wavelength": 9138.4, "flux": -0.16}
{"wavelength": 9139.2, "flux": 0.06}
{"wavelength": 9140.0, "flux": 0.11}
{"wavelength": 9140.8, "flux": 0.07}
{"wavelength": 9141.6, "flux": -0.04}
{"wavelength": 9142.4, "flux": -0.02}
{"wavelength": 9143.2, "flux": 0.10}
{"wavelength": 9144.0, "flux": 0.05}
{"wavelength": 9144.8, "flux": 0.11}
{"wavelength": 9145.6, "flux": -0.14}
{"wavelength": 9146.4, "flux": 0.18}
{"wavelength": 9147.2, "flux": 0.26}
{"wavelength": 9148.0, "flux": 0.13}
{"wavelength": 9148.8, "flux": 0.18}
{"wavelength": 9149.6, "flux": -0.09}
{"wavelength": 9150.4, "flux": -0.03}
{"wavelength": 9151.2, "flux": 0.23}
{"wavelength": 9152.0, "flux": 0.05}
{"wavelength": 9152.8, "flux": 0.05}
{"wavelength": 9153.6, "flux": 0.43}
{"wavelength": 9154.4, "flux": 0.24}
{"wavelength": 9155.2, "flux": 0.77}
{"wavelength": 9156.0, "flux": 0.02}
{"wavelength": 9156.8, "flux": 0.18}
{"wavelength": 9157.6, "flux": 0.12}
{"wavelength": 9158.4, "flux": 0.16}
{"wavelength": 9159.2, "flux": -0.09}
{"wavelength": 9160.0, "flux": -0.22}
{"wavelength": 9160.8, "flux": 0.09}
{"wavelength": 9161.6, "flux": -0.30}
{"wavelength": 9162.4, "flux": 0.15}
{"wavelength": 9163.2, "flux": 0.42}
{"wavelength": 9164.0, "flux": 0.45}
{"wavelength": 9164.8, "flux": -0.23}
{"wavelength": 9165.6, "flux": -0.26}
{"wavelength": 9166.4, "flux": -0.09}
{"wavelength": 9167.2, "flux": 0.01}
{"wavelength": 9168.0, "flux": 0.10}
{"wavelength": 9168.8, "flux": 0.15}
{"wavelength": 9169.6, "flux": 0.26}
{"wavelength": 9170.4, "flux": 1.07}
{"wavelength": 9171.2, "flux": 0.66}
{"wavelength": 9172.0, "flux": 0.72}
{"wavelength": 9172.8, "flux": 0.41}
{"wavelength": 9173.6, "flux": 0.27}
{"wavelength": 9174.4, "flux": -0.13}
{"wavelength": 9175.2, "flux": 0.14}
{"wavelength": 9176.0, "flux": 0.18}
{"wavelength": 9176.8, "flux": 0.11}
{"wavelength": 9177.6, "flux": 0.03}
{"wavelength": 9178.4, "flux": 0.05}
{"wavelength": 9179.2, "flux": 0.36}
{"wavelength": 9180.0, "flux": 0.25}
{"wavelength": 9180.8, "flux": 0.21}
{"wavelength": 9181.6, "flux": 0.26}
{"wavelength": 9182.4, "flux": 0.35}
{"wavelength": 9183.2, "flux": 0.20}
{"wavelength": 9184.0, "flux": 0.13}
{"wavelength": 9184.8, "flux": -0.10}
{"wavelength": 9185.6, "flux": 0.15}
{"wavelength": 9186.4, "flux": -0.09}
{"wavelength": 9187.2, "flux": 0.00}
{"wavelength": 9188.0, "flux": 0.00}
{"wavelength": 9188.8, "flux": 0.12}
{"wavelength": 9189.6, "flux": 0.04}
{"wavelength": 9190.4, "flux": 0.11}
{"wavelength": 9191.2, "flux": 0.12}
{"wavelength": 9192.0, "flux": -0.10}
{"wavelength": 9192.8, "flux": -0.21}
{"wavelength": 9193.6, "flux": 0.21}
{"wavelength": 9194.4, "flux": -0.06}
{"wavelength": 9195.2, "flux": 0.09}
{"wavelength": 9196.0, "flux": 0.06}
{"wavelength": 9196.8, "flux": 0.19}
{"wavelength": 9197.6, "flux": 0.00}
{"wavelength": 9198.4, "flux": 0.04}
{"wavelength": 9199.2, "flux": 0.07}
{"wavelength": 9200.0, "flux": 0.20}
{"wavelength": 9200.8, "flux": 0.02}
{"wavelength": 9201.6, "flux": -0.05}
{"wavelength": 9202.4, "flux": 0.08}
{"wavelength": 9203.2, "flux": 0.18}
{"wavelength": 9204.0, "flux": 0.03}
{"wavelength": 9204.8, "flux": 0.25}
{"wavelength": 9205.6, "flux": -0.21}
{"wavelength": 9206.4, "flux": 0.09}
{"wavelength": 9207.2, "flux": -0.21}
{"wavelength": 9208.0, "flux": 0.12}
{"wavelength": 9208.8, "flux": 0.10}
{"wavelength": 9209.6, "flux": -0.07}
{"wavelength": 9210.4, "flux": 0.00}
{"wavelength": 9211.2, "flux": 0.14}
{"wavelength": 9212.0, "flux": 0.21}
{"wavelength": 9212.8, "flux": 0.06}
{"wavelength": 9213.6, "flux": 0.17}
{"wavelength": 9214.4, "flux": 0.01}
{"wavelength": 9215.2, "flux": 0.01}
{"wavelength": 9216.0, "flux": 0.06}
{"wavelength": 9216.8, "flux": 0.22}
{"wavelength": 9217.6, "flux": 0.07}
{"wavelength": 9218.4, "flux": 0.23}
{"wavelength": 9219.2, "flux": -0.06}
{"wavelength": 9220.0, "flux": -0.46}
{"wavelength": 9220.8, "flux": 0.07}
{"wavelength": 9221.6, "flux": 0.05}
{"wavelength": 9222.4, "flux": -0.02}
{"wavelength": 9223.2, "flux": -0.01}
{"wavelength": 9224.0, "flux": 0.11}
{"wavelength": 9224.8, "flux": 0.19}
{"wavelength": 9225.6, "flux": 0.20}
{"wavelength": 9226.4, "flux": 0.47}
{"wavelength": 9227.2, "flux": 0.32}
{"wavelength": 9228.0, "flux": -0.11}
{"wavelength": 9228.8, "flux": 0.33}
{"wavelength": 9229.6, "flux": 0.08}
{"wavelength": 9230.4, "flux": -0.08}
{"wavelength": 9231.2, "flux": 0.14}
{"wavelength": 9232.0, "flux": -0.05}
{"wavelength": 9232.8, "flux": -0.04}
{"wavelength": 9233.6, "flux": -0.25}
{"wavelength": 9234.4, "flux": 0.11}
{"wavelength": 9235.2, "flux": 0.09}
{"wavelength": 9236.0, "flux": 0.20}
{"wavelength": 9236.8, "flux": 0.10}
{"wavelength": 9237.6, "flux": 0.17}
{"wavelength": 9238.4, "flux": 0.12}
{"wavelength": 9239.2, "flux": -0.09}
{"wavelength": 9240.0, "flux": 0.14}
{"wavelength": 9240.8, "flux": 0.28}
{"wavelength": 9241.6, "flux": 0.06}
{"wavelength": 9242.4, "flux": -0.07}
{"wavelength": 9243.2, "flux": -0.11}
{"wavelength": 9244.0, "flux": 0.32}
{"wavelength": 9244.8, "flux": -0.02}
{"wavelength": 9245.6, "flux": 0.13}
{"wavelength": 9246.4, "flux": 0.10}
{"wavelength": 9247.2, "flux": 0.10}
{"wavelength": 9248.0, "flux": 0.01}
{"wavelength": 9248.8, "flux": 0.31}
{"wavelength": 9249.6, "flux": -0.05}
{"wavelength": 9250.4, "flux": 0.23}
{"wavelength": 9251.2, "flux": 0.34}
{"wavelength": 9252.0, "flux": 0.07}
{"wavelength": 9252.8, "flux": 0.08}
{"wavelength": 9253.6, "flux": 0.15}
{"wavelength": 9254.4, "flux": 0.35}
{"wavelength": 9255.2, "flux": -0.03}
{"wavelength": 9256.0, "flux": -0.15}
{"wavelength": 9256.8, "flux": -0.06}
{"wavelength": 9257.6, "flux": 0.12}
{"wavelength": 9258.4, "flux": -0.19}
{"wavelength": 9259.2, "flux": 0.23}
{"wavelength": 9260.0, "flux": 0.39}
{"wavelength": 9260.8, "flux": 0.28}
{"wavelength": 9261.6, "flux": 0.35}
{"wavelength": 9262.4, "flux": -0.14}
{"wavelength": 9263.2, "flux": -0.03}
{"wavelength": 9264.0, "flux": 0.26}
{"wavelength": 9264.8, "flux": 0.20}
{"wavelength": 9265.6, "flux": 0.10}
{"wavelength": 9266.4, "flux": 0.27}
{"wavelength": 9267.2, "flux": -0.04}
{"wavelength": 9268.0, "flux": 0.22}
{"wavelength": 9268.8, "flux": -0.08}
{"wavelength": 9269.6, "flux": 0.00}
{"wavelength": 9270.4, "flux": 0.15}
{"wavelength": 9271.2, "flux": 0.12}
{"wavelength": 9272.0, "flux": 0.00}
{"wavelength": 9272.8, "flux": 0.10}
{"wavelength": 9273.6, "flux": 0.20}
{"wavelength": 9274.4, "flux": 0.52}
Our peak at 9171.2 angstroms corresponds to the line H-beta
